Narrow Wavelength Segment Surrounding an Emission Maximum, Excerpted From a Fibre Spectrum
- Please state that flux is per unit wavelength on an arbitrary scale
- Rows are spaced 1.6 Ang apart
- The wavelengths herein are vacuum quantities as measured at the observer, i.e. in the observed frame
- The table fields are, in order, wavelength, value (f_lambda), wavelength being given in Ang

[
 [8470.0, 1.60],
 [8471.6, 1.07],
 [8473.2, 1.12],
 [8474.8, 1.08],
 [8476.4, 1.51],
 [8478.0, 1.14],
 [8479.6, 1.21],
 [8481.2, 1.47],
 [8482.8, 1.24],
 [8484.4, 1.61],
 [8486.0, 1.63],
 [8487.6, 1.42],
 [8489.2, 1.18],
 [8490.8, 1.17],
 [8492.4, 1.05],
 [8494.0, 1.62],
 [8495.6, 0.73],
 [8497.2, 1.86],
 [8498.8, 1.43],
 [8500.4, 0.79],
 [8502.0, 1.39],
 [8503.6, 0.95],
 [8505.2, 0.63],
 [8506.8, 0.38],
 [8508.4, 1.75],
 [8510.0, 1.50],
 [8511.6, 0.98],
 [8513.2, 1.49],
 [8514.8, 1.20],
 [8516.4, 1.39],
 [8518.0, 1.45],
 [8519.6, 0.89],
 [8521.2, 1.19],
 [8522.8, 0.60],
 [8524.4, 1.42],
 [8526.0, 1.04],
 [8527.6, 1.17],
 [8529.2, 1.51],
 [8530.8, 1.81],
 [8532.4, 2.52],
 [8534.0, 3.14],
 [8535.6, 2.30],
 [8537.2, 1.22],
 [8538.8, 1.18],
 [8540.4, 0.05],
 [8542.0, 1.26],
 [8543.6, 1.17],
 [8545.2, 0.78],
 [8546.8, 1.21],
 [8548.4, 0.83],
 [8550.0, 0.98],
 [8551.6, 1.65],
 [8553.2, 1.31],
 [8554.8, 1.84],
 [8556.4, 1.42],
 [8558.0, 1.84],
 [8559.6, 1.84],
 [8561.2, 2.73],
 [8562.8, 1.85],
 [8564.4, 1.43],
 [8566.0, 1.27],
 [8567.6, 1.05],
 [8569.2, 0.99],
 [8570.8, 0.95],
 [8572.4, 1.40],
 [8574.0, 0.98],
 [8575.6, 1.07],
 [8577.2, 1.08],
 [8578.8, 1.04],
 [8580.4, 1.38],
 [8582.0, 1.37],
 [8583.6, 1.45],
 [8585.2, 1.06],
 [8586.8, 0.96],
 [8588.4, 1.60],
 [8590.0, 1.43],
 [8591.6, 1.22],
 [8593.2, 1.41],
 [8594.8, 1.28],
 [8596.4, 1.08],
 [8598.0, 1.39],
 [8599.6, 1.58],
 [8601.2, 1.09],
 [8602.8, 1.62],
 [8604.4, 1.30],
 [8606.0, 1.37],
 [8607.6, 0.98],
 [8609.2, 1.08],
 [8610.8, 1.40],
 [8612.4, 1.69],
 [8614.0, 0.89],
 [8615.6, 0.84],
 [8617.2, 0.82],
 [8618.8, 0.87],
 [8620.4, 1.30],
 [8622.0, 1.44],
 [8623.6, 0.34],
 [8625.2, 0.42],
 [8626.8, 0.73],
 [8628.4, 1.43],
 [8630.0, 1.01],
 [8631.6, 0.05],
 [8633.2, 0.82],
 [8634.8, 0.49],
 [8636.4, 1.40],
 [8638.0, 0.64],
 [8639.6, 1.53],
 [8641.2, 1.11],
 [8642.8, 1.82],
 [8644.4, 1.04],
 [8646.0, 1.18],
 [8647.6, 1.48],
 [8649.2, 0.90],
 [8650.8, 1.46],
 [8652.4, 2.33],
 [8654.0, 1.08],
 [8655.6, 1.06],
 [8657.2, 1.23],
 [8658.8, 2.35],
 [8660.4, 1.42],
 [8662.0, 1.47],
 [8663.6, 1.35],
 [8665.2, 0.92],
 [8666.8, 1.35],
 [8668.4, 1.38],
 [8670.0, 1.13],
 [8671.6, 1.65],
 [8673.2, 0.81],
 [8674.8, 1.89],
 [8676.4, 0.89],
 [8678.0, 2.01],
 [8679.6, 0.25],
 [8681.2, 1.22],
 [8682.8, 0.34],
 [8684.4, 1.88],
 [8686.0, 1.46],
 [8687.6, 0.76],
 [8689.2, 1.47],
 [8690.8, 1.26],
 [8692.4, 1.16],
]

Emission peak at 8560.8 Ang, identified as [N II] 6583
